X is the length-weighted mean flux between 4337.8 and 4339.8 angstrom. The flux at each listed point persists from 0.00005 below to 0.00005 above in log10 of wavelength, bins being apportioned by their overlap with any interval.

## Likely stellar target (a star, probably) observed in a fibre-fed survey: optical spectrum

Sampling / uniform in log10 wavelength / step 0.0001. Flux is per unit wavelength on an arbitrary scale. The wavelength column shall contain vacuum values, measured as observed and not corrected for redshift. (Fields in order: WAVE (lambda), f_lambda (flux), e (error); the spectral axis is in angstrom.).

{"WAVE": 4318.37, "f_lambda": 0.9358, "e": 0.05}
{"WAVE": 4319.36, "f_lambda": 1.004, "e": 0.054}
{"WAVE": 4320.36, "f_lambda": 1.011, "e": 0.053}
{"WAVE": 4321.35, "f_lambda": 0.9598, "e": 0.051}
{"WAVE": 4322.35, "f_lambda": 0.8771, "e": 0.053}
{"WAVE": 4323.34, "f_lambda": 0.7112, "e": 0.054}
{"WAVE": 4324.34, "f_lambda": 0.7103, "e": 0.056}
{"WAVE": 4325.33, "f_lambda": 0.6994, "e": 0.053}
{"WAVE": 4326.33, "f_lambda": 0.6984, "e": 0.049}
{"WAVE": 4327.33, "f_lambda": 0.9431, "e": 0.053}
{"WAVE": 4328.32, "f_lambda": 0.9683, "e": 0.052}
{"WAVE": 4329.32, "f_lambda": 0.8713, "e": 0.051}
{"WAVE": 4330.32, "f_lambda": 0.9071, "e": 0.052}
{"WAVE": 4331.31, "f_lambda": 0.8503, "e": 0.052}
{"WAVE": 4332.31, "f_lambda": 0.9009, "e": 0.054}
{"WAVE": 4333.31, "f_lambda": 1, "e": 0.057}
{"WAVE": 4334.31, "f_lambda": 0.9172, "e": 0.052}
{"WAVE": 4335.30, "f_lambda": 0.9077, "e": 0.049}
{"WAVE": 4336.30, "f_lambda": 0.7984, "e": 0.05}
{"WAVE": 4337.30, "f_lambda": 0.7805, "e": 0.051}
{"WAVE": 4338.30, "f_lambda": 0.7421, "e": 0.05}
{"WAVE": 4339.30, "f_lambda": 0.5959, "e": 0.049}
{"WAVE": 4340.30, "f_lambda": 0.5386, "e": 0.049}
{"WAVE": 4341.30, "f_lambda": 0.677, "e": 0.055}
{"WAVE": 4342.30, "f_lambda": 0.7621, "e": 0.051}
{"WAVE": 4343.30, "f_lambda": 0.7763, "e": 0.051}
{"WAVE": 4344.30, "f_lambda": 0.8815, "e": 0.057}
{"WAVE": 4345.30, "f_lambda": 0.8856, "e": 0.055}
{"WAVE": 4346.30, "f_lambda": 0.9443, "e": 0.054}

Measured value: 0.668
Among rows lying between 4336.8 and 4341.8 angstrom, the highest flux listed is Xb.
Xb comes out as 0.7805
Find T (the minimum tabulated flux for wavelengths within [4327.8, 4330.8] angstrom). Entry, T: 0.8713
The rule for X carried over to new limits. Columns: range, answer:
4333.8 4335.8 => 0.915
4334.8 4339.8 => 0.766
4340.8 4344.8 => 0.774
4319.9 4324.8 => 0.854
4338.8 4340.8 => 0.567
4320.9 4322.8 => 0.916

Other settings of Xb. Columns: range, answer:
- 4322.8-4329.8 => 0.9683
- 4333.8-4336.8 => 0.9172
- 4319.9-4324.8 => 1.011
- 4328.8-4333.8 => 1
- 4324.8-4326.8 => 0.6994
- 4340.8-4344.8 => 0.8815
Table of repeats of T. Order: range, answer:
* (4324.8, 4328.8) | 0.6984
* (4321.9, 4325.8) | 0.6994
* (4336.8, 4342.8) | 0.5386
